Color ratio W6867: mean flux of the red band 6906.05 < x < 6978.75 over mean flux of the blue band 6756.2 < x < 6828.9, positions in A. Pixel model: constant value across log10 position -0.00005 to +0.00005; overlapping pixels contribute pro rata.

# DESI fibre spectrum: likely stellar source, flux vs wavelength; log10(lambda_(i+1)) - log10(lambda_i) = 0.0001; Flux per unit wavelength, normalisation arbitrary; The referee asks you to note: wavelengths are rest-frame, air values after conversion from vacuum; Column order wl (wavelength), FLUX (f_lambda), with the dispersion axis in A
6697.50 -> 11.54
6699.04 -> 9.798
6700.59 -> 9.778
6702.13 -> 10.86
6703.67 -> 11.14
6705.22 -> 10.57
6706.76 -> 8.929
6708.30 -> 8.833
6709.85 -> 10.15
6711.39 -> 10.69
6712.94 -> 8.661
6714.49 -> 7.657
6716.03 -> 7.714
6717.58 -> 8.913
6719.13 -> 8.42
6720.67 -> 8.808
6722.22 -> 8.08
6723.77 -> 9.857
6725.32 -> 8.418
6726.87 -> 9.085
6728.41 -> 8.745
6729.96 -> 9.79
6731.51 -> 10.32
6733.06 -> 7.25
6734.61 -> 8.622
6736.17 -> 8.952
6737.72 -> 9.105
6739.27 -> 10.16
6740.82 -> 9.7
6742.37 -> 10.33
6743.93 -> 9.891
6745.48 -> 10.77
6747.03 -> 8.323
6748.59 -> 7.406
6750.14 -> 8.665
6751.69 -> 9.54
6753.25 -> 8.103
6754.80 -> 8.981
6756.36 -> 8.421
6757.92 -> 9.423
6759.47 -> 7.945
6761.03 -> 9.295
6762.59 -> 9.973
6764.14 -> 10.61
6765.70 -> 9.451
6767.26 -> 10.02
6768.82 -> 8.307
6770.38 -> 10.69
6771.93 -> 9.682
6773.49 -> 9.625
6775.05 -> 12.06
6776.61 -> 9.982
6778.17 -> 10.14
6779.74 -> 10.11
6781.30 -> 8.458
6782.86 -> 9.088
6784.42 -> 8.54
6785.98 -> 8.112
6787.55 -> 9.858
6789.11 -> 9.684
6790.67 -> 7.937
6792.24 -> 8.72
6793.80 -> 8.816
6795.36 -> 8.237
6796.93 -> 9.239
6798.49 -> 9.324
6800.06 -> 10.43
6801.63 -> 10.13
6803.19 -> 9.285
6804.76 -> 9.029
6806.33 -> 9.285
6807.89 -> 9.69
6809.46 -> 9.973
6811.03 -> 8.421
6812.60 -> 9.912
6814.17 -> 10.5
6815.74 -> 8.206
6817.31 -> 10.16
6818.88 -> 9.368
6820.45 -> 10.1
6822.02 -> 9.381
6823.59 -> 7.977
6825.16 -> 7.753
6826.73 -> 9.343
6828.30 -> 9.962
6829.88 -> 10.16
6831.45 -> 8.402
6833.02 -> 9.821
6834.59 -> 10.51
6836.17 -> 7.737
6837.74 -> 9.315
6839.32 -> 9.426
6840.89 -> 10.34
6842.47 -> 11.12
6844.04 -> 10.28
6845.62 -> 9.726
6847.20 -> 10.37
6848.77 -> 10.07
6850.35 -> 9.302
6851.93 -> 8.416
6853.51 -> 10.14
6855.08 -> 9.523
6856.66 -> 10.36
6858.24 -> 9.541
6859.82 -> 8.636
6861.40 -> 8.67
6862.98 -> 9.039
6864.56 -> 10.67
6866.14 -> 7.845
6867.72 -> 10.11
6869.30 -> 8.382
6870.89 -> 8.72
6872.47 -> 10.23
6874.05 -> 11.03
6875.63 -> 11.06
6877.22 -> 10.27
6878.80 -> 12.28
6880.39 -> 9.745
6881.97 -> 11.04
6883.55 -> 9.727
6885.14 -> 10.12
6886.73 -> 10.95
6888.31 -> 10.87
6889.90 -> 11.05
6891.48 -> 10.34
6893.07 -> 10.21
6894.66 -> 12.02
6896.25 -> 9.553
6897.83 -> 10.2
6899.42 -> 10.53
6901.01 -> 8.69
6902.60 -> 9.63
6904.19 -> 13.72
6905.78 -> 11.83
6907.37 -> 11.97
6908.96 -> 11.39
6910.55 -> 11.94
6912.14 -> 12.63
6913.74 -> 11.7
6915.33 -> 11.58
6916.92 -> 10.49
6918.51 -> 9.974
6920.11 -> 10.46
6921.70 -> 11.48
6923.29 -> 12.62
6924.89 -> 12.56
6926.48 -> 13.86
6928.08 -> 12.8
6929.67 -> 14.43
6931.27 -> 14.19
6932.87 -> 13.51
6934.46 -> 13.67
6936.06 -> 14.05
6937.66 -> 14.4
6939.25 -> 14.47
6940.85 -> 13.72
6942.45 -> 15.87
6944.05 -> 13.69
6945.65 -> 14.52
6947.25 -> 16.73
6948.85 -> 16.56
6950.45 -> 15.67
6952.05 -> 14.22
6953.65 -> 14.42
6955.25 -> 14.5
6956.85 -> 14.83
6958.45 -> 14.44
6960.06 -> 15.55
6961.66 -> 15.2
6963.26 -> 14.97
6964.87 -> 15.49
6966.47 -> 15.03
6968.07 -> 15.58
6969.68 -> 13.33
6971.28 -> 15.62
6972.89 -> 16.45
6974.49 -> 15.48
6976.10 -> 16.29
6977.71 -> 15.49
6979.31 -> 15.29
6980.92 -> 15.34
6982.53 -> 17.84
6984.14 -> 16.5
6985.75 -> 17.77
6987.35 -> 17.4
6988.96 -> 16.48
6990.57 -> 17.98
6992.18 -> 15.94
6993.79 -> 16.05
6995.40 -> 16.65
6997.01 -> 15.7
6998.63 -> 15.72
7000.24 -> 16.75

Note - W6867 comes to 1.49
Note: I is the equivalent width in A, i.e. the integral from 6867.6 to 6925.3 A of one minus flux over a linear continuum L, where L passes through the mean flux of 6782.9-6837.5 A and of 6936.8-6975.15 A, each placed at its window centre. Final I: 8.3 A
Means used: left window 9.24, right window 15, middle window 10.8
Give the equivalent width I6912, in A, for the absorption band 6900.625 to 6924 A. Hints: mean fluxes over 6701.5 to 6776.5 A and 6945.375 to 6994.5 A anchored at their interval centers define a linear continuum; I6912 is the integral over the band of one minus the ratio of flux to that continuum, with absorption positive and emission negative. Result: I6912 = 4.5 A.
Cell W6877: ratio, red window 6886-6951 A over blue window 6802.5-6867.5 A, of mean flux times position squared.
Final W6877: 1.35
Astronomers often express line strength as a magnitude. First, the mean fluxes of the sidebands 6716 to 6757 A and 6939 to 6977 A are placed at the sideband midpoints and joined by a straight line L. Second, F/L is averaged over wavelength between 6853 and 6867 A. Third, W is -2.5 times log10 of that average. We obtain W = 0.30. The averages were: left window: 9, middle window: 9.37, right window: 15.1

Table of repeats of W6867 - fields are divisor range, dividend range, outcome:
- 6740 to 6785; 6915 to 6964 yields 1.47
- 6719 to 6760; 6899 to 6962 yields 1.47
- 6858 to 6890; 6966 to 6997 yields 1.62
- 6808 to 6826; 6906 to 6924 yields 1.24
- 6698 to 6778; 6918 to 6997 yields 1.59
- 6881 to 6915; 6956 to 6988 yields 1.43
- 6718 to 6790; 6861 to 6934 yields 1.19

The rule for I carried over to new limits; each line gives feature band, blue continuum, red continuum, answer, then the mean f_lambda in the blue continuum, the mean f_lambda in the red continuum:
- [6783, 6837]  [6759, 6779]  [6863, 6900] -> 4.2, 9.86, 10.3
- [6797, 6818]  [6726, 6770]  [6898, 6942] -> 1.5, 9.2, 12.3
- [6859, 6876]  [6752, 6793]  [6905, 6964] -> 3.4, 9.36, 13.5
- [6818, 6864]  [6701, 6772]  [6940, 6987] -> 9.9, 9.24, 15.4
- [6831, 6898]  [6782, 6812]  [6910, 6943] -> 6.9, 9.15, 12.9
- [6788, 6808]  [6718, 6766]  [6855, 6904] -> 0.6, 9.11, 10.1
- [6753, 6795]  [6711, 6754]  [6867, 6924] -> 0.5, 8.98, 10.8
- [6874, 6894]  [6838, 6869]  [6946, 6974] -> 1.0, 9.64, 15.2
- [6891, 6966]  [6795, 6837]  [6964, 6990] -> 5.4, 9.36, 16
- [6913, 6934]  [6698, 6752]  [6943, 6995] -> 3.2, 9.26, 15.7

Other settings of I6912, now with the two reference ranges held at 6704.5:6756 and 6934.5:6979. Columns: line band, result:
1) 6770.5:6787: 1.1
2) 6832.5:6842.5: 1.9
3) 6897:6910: 2.5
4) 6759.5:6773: 0.5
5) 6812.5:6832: 3.7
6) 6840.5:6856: 2.9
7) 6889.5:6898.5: 1.9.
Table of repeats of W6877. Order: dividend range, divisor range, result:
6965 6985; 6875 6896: 1.50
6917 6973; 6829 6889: 1.48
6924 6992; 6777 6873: 1.68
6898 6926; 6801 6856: 1.22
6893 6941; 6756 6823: 1.33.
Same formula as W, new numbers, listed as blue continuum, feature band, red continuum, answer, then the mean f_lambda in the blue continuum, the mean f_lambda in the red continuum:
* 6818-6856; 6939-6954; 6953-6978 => -0.051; 9.53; 15.2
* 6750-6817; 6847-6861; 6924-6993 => 0.221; 9.36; 15.2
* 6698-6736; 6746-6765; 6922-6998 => 0.142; 9.22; 15.2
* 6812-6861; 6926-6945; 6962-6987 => -0.003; 9.54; 15.8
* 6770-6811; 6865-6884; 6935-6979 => 0.217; 9.44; 15.1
